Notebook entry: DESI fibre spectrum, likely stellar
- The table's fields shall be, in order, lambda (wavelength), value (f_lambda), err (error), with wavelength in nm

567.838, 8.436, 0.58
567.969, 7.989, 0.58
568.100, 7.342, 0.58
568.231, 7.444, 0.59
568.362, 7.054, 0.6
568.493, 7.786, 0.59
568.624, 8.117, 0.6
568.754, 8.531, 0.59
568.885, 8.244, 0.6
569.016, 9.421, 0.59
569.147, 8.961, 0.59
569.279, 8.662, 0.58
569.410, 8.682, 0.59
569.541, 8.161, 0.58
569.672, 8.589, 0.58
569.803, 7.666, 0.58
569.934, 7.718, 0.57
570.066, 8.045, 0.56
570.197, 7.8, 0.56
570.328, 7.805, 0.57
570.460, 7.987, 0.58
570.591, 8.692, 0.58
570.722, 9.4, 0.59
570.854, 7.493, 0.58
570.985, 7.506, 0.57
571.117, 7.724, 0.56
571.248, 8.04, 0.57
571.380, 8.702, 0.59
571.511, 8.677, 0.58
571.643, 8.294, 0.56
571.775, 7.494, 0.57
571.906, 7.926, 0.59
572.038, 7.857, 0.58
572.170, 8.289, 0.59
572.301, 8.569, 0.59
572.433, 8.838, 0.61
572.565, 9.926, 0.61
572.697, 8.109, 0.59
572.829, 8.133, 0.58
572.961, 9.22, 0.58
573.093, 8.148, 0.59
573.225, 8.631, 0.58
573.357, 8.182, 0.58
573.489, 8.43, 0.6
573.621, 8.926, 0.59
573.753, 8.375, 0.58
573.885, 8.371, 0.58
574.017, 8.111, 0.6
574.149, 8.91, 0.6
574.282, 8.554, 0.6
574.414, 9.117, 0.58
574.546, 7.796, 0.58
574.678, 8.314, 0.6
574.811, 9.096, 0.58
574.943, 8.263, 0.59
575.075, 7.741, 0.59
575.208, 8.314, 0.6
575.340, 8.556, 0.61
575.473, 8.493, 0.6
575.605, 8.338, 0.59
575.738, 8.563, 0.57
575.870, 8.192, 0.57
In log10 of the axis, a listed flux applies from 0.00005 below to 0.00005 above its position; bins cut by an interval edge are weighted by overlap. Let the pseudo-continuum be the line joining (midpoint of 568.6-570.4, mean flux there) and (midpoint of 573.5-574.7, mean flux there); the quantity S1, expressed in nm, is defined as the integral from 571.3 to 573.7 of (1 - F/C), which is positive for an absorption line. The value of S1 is -0.01 nm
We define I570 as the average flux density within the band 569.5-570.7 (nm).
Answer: 8.1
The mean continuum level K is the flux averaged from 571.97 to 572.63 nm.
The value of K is 8.69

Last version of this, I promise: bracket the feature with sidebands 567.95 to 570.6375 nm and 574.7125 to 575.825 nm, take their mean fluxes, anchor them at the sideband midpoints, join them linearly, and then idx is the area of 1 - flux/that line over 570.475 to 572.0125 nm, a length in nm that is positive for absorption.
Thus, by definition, 0.01 nm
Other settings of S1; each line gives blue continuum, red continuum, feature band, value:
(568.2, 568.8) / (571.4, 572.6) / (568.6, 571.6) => -0.084 nm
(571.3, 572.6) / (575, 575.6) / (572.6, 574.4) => -0.034 nm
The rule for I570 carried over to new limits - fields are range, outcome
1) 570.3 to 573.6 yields 8.34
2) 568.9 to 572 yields 8.23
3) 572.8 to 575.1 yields 8.48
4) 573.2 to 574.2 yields 8.49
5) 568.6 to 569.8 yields 8.57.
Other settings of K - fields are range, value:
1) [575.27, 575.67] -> 8.47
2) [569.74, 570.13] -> 7.8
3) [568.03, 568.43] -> 7.28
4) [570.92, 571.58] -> 8.13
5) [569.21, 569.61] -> 8.49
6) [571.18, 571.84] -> 8.24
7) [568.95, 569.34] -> 9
